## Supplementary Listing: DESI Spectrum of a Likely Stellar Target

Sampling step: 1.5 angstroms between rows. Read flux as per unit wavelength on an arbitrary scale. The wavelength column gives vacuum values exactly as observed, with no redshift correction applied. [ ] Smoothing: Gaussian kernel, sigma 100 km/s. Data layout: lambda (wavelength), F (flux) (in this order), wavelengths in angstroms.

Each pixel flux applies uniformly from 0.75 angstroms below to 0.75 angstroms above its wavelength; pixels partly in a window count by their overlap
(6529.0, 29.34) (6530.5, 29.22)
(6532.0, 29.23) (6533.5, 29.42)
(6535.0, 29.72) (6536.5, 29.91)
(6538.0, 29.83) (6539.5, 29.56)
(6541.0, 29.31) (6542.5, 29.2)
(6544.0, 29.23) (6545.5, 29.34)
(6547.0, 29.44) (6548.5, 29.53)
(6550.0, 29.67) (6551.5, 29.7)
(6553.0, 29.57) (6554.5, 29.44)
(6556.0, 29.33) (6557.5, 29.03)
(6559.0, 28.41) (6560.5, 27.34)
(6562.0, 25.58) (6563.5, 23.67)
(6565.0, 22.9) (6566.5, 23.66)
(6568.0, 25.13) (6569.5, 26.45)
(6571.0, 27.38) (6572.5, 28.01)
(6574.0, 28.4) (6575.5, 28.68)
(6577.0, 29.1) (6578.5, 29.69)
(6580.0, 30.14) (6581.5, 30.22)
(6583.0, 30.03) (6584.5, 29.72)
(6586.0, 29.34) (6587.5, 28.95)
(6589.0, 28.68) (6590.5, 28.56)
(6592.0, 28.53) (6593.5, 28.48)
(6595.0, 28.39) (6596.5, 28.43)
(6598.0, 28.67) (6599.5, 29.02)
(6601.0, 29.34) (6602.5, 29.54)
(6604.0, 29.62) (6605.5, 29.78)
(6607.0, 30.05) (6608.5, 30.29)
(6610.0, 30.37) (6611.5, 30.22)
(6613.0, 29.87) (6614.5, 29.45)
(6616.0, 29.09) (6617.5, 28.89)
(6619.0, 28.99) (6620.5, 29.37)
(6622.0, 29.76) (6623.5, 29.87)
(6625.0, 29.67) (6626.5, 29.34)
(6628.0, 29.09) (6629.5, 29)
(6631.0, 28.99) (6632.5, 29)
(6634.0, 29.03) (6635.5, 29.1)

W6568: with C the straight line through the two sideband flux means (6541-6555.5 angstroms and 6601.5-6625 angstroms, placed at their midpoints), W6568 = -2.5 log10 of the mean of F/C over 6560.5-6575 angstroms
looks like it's 0.15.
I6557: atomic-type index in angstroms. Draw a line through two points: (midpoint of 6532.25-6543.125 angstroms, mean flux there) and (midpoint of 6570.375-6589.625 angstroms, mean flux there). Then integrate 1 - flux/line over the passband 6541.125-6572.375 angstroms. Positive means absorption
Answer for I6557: 1.7 angstroms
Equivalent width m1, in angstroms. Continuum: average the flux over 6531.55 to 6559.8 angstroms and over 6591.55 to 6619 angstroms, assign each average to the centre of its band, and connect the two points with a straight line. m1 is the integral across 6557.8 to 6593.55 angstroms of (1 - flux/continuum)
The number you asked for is 1.92 angstroms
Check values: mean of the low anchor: 29.4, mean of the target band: 27.8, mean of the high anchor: 29.3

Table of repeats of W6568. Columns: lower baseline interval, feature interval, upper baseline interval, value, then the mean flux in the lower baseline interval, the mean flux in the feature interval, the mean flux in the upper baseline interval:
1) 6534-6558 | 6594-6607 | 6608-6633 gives 0.01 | 29.5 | 29.1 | 29.5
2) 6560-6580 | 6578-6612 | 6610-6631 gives -0.05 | 26.7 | 29.4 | 29.4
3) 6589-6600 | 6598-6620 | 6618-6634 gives -0.02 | 28.6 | 29.6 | 29.3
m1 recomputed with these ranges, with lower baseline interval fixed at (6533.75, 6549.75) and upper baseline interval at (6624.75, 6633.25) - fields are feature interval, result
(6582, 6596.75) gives 0.2 angstroms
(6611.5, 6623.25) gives -0.1 angstroms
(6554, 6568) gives 1.4 angstroms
